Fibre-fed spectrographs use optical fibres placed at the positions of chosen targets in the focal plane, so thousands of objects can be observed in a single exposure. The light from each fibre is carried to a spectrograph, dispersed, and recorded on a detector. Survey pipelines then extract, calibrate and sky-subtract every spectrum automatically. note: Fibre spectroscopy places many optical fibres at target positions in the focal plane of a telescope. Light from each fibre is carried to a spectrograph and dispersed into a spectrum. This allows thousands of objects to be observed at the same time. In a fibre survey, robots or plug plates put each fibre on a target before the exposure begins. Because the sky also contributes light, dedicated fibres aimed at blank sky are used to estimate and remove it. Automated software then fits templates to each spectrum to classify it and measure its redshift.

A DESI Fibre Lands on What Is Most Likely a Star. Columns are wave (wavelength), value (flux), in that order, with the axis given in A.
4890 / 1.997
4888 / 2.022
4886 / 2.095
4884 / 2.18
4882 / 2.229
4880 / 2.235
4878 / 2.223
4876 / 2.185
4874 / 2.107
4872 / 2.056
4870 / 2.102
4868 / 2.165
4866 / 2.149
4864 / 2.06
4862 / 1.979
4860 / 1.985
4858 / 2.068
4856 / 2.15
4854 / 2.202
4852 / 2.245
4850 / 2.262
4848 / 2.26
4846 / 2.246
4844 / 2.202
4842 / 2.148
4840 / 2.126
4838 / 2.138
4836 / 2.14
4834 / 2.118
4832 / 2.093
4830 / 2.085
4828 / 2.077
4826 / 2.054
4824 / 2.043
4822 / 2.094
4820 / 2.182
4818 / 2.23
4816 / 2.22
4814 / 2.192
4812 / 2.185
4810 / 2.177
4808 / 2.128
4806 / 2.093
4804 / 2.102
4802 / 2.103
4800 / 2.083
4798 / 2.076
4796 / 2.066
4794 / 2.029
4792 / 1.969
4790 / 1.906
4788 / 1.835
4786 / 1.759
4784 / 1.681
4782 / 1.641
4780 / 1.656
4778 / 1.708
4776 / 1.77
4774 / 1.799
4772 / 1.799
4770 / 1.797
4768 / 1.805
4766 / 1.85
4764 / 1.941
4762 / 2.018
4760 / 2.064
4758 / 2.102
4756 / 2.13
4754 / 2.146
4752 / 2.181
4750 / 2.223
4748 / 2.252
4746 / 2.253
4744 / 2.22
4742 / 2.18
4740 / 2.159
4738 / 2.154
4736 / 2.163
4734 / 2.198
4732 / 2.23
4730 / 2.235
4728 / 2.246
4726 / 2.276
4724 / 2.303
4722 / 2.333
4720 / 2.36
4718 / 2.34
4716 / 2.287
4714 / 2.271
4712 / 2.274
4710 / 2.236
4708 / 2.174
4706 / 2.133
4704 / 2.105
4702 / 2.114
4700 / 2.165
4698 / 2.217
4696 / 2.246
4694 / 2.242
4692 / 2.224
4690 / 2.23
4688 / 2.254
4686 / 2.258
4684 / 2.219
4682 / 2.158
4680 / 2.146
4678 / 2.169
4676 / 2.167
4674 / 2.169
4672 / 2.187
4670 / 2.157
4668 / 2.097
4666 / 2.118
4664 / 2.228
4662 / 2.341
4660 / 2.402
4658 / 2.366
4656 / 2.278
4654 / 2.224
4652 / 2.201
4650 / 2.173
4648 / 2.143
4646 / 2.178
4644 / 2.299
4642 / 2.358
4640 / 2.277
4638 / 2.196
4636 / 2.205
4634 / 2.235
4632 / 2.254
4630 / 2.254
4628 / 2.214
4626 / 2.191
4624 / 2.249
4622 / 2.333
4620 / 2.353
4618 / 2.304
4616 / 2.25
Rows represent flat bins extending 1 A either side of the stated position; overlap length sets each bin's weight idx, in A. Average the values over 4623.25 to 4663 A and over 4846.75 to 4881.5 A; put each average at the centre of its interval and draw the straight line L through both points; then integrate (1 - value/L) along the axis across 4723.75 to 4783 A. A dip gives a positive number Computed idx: 4.11 A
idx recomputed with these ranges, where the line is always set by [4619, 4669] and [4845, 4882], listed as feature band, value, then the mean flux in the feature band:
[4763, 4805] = 5.96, 1.88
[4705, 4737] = -0.59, 2.25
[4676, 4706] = 0.45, 2.19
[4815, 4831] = 0.34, 2.12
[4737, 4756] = 0.08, 2.19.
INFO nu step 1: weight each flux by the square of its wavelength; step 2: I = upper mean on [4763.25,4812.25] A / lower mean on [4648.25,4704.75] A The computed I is 0.9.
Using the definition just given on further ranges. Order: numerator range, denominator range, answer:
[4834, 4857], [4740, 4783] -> 1.14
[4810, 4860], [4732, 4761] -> 1.03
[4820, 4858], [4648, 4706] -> 1.04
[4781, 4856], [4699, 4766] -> 0.99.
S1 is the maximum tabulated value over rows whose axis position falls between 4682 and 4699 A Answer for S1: 2.258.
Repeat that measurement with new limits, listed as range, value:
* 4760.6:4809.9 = 2.128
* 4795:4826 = 2.23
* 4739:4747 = 2.253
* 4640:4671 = 2.402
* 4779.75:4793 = 1.969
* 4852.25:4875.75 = 2.202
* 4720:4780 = 2.36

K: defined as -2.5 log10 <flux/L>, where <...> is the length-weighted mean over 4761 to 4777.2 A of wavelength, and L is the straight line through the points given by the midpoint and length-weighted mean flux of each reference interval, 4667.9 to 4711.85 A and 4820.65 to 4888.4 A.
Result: 0.17 mag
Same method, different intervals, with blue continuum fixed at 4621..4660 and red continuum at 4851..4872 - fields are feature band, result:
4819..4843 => 0.01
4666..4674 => 0.04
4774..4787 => 0.25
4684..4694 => -0.01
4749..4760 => 0.01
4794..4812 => 0.02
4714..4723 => -0.06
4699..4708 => 0.04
